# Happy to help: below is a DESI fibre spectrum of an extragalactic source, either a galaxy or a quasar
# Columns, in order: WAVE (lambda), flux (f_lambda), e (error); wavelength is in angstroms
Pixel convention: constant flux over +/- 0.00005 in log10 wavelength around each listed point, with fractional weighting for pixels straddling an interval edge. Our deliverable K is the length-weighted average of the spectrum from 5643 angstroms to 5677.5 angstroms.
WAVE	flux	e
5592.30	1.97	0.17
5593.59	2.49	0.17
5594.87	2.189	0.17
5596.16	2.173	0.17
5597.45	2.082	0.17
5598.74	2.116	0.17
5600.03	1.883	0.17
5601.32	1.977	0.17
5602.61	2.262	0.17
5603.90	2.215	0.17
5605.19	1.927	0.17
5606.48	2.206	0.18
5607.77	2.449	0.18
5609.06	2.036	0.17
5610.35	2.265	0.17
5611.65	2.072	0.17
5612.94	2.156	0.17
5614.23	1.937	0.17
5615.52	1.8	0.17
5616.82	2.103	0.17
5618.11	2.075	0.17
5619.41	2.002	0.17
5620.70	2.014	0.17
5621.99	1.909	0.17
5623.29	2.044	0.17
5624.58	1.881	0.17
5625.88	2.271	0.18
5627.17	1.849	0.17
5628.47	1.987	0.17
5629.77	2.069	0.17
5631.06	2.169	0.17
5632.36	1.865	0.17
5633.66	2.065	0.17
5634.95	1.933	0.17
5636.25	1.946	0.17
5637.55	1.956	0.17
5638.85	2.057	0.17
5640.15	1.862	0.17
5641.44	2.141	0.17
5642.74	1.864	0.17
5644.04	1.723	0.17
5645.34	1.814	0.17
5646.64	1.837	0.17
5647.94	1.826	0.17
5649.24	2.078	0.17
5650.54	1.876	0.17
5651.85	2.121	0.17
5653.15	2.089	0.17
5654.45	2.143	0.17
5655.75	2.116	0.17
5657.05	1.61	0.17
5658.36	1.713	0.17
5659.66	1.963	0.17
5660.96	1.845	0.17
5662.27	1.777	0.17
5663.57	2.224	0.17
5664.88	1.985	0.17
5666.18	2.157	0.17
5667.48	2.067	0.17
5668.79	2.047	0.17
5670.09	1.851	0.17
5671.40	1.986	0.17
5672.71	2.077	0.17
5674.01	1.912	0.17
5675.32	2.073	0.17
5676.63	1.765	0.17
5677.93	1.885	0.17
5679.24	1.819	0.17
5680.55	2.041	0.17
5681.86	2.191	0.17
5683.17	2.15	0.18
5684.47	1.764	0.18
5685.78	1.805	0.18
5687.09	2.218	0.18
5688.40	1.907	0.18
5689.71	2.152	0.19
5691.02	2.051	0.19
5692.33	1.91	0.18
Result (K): 1.95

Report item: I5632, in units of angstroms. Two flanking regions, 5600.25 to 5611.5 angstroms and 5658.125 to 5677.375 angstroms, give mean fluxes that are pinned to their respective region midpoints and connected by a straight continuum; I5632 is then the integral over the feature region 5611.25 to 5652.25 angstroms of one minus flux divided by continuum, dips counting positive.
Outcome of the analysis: 1.95 angstroms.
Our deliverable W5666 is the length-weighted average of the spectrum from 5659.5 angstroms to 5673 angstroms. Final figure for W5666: 2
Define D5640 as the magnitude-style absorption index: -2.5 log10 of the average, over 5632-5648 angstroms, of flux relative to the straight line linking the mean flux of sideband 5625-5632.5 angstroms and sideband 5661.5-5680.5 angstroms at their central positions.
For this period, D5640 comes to 0.06 mag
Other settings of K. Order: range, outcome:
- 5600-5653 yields 2.01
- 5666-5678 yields 1.98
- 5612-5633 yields 2.01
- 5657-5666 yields 1.91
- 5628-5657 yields 1.97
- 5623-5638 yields 2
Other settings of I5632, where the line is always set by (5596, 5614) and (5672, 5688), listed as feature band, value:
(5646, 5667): 0.6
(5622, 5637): 0.5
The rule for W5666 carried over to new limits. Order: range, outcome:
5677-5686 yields 1.95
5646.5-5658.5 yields 1.95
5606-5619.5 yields 2.1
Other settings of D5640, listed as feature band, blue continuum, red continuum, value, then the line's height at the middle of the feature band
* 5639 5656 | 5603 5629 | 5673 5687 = 0.03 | 2.01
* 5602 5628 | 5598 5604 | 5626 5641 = -0.02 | 2.04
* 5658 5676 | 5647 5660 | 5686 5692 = 0.00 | 1.99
